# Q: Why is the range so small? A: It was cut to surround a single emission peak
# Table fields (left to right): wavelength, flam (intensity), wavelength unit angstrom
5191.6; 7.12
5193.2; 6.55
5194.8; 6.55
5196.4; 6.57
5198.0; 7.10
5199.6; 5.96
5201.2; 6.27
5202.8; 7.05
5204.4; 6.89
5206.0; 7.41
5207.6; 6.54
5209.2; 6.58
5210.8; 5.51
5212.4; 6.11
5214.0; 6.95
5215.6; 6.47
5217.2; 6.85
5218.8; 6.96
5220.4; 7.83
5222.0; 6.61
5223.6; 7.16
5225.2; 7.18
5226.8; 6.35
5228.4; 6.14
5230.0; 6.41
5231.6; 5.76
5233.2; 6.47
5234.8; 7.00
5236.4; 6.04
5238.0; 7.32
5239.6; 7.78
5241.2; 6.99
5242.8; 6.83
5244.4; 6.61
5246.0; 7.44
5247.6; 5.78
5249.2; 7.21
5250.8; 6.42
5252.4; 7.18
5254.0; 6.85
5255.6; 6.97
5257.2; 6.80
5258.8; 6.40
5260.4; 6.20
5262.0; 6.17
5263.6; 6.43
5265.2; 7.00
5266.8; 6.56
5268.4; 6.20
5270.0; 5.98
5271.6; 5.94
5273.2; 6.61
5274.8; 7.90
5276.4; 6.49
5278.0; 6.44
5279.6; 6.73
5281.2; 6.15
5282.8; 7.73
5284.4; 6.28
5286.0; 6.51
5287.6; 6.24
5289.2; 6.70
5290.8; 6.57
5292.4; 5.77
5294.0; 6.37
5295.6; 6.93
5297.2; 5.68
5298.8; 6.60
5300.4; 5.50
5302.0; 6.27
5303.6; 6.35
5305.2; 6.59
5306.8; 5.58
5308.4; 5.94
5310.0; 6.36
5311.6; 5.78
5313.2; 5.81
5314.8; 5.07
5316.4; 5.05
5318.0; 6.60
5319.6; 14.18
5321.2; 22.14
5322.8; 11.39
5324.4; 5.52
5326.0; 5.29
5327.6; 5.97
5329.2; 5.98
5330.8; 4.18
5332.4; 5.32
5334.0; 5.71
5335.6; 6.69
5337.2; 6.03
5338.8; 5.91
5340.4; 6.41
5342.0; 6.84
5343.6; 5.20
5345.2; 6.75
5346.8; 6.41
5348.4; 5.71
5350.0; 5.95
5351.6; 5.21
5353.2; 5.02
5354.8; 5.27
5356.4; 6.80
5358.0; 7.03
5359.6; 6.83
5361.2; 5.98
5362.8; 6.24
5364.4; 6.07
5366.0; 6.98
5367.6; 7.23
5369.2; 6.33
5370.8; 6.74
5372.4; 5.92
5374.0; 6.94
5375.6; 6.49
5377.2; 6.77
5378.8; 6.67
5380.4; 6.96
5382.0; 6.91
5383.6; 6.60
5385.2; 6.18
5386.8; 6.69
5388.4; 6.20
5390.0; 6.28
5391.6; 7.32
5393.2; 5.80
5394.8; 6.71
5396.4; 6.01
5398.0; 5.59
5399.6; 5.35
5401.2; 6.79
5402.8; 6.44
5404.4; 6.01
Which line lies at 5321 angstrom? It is H-beta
